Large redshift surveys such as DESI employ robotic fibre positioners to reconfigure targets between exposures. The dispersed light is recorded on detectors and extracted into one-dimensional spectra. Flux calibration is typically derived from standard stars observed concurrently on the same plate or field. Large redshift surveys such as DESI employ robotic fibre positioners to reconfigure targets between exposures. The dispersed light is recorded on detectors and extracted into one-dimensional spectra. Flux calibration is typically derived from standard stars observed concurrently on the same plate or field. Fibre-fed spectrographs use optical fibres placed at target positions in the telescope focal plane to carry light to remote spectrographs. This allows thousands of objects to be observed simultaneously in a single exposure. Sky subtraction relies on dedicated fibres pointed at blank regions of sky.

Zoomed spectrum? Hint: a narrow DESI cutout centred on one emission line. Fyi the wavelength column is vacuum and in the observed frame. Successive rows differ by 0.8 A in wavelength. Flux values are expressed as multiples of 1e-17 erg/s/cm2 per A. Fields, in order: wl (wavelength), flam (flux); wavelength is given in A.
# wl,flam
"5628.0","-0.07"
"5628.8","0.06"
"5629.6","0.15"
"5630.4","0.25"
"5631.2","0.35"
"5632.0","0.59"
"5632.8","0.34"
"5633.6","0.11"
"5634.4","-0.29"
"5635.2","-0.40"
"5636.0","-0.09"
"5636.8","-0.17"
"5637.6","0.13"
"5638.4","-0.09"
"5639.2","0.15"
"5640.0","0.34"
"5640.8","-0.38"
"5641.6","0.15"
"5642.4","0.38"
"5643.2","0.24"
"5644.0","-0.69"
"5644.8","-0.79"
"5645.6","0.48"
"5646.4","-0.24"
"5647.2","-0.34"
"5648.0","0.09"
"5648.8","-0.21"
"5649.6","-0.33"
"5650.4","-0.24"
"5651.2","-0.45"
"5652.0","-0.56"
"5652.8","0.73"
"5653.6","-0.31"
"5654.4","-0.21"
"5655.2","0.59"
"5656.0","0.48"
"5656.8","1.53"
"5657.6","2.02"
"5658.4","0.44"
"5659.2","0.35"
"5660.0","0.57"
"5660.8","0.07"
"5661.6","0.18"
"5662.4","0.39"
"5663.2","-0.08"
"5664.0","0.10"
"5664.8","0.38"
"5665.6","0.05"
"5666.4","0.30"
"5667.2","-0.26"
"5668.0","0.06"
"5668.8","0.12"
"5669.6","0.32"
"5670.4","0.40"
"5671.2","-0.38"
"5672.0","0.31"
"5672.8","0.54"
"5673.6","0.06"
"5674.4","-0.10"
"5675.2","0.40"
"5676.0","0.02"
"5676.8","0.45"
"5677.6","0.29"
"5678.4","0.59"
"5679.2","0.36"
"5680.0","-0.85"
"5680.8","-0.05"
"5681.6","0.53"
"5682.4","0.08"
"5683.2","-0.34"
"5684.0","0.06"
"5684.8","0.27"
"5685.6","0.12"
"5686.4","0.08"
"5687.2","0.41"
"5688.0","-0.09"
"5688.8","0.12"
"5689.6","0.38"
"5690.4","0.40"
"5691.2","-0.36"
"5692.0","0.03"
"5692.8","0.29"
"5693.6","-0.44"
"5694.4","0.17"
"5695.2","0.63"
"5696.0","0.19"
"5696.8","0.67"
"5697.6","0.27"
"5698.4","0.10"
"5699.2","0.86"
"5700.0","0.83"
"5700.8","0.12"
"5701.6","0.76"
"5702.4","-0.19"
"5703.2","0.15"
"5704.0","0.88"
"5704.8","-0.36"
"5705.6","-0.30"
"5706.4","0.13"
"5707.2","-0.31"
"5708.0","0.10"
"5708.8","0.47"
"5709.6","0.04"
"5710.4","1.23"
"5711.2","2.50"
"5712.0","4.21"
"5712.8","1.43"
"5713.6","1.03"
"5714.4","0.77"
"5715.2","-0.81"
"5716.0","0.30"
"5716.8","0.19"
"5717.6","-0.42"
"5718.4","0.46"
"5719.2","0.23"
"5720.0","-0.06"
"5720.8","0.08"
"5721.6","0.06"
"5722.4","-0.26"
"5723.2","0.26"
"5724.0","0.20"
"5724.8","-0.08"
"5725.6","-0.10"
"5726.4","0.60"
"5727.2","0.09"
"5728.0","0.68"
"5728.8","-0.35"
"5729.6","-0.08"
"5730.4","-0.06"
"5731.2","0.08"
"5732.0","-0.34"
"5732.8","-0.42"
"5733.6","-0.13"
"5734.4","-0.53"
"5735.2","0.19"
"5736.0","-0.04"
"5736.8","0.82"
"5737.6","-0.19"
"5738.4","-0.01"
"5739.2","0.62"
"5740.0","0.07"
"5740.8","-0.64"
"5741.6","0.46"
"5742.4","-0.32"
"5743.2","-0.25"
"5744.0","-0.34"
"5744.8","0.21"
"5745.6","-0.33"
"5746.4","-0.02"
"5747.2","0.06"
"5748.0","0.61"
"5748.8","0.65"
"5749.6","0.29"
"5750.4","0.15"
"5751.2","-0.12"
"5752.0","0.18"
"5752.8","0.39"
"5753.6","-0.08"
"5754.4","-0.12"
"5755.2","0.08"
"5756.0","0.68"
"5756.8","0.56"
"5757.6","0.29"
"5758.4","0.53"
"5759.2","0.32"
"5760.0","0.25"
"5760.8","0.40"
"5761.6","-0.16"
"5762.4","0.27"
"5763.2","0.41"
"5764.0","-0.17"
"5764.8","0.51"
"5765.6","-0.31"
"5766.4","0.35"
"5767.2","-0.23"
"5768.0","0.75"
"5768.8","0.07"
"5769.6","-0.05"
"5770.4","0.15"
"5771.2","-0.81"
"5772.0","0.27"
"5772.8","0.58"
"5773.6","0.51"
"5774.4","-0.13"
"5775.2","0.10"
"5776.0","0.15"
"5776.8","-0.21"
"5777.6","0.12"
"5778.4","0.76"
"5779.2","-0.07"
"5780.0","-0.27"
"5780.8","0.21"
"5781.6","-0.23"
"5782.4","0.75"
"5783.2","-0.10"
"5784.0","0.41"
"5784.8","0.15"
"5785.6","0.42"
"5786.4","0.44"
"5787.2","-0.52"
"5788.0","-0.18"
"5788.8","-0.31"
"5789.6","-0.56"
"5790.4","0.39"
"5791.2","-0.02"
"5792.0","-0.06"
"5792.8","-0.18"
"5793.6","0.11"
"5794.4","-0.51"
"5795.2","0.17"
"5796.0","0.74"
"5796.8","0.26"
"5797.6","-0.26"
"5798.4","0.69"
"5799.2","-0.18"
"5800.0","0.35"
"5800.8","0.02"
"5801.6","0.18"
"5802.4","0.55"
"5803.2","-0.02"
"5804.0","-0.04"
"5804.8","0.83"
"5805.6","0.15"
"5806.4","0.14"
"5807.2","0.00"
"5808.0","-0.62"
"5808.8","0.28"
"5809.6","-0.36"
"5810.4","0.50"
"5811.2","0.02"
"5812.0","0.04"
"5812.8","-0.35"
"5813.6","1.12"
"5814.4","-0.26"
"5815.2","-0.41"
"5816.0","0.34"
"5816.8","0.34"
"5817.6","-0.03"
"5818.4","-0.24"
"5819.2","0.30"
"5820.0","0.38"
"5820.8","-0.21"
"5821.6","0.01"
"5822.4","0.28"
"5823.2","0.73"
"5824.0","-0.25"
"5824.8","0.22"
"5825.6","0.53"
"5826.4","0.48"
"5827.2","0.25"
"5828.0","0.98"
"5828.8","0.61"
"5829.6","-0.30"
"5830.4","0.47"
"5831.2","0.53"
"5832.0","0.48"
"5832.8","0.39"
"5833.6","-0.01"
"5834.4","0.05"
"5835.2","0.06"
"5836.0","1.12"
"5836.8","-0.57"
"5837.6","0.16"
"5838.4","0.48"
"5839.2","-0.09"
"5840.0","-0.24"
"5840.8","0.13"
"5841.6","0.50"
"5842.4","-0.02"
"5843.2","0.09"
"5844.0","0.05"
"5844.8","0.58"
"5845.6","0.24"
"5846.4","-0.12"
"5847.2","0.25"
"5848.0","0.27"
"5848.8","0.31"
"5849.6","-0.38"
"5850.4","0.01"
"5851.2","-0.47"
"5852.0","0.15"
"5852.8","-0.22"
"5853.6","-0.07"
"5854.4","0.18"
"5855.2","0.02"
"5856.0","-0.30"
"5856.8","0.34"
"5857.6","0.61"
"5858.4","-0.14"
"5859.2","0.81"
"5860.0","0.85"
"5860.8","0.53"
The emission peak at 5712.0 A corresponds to [O III]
